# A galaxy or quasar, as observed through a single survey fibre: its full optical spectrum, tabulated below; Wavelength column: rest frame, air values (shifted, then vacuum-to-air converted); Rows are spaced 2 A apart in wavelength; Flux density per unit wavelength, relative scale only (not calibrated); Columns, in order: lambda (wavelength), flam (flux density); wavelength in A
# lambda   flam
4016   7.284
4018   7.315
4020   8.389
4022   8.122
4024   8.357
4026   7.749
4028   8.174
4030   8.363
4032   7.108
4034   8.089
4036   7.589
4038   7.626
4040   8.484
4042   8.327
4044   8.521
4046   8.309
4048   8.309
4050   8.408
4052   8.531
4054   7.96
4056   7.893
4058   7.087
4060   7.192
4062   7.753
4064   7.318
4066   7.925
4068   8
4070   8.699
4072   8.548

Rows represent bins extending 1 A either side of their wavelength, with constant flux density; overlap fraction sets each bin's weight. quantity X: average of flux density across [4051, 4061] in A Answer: 7.73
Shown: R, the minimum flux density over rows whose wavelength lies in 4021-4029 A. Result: 7.749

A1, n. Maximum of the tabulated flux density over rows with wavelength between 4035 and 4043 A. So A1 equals 8.484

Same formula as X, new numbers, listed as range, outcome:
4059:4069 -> 7.64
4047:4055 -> 8.3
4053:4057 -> 7.93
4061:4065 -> 7.54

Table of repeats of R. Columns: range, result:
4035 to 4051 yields 7.589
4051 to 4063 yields 7.087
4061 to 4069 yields 7.318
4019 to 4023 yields 8.122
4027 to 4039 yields 7.108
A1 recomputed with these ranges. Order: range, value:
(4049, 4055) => 8.531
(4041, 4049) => 8.521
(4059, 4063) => 7.753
